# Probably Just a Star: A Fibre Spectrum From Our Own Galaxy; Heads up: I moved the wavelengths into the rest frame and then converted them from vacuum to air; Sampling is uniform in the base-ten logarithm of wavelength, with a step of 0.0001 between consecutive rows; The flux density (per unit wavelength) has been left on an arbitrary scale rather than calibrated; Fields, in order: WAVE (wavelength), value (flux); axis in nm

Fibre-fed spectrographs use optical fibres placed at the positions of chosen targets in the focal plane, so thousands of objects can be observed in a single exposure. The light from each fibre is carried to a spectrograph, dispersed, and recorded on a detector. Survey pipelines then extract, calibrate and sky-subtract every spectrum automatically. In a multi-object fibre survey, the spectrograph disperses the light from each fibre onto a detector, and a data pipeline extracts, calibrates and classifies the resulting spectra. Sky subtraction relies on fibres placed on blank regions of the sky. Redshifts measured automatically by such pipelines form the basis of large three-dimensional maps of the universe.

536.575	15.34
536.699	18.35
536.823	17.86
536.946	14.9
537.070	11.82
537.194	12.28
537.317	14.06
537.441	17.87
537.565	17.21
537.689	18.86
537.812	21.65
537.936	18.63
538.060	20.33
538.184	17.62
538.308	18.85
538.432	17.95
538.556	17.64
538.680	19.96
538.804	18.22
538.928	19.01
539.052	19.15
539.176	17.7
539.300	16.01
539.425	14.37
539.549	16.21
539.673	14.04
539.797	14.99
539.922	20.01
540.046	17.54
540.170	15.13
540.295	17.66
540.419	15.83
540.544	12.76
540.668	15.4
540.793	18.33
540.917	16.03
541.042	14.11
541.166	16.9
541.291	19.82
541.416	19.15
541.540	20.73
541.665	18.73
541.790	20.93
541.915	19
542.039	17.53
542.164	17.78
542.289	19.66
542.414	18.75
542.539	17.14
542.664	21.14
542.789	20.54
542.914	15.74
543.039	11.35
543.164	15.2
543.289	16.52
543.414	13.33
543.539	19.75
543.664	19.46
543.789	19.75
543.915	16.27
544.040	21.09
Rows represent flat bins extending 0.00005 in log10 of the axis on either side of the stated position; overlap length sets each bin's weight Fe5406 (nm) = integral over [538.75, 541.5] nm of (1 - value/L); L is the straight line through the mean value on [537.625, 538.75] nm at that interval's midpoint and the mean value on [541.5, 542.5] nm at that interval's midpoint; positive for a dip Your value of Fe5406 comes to 0.33 nm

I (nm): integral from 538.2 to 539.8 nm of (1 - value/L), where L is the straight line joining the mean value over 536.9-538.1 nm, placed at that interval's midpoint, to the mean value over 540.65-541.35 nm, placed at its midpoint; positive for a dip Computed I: -0.05 nm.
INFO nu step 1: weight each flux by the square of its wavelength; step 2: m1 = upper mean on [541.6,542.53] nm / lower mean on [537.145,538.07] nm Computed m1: 1.1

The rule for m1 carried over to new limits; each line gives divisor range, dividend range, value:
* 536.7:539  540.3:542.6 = 1.02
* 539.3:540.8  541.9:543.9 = 1.12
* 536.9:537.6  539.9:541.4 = 1.15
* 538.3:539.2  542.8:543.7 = 0.88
